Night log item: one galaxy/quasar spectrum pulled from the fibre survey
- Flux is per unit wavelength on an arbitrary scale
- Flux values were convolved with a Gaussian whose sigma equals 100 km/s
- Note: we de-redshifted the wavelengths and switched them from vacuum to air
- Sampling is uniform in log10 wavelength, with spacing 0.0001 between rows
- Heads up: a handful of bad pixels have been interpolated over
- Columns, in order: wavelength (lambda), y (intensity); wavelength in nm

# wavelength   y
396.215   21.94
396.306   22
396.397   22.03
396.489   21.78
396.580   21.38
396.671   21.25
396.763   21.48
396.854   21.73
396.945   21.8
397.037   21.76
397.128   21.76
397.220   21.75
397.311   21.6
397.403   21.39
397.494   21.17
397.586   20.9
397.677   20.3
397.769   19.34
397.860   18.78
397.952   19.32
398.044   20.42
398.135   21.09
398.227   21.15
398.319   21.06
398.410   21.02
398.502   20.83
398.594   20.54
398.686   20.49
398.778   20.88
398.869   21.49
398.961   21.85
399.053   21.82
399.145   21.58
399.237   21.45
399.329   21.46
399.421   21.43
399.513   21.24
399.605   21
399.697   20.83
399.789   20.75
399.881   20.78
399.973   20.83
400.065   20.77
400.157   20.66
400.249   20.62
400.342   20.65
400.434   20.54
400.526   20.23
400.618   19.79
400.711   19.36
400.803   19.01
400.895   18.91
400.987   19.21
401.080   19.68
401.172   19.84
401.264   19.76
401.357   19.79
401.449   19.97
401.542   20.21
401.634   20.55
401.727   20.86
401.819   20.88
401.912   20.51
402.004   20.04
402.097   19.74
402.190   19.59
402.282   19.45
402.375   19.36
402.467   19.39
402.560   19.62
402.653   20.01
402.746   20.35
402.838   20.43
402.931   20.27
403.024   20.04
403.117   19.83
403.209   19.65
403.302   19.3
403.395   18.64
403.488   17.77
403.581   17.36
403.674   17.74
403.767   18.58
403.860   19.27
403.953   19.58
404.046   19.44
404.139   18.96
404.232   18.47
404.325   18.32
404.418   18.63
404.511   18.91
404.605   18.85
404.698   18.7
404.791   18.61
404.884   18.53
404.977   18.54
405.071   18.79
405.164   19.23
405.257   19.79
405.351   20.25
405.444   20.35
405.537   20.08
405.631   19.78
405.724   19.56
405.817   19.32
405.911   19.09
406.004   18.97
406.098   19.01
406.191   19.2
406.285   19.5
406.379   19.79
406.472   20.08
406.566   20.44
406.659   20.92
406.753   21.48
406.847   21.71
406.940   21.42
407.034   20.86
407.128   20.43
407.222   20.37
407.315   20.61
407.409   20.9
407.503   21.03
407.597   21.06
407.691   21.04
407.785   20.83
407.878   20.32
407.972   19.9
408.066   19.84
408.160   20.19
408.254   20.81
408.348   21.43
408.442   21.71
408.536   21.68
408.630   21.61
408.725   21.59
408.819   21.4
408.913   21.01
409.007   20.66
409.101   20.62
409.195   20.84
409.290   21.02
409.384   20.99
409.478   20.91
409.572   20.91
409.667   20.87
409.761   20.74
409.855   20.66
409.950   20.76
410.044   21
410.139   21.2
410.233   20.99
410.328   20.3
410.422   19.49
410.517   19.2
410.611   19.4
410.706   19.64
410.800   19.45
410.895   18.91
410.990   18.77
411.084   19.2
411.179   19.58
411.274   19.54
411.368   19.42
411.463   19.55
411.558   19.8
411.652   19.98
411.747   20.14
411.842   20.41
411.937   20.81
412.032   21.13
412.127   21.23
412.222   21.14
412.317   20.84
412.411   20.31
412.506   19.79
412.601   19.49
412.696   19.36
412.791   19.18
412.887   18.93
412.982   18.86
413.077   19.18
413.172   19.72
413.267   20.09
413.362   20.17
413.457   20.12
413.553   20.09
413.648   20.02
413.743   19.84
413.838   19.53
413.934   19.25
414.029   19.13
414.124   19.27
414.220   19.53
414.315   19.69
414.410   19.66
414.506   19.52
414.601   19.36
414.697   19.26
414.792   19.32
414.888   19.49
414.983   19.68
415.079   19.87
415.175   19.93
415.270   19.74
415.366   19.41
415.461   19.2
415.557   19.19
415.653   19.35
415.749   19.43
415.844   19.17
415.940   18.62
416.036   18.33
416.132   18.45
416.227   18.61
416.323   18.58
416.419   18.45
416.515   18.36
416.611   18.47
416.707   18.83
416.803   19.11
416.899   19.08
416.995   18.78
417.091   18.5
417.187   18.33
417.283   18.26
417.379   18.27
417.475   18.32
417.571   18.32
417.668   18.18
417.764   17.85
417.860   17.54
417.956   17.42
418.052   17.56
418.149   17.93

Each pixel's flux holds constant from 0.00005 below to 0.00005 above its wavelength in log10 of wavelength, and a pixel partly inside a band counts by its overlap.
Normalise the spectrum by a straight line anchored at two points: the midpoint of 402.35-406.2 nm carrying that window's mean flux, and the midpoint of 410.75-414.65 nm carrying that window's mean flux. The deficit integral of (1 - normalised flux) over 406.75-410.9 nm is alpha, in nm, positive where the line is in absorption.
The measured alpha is -0.26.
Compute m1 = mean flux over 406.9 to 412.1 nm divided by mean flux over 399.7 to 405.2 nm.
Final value 1.05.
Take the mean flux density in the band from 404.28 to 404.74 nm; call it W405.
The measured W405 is 18.7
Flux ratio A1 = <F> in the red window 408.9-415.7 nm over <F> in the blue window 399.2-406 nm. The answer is 1.01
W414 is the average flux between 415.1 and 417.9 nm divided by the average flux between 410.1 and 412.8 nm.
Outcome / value 0.94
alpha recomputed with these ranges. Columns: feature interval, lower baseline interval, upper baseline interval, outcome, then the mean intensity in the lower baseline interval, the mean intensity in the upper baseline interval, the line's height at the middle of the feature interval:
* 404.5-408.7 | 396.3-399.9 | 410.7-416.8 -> 0.02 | 21.1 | 19.5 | 20.2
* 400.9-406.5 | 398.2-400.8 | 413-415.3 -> 0.30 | 20.9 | 19.6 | 20.5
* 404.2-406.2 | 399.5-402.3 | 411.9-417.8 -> 0.08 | 20.2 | 19.3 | 19.9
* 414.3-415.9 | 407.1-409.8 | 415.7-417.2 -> -0.03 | 20.9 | 18.7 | 19.1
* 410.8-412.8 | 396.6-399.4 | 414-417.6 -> -0.05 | 21.1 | 19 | 19.5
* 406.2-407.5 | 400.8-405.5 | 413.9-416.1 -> -0.08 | 19.4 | 19.4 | 19.4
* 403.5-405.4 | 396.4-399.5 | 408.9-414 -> 0.17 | 21.1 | 20.1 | 20.6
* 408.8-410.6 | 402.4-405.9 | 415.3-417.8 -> -0.16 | 19.2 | 18.7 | 19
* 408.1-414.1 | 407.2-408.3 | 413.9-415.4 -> -0.05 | 20.6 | 19.5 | 20.1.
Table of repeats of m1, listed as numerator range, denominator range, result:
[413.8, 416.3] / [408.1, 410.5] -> 0.92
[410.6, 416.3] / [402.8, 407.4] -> 1.00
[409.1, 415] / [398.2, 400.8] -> 0.96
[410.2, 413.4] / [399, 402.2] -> 0.97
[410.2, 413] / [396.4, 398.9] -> 0.94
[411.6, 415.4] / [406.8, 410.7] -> 0.95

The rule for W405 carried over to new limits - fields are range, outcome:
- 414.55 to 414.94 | 19.4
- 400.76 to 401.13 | 19.2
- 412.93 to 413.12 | 19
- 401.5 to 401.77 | 20.5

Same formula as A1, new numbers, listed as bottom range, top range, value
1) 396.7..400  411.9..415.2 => 0.94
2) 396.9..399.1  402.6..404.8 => 0.91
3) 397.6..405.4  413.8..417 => 0.96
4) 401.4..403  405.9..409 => 1.03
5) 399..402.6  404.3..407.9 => 0.98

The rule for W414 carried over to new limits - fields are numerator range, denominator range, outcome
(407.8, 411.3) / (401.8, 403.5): 1.04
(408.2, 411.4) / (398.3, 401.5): 1.00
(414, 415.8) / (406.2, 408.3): 0.95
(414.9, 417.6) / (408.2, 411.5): 0.92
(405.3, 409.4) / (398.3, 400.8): 0.98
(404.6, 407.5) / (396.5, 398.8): 0.95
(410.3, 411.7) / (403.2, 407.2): 1.00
